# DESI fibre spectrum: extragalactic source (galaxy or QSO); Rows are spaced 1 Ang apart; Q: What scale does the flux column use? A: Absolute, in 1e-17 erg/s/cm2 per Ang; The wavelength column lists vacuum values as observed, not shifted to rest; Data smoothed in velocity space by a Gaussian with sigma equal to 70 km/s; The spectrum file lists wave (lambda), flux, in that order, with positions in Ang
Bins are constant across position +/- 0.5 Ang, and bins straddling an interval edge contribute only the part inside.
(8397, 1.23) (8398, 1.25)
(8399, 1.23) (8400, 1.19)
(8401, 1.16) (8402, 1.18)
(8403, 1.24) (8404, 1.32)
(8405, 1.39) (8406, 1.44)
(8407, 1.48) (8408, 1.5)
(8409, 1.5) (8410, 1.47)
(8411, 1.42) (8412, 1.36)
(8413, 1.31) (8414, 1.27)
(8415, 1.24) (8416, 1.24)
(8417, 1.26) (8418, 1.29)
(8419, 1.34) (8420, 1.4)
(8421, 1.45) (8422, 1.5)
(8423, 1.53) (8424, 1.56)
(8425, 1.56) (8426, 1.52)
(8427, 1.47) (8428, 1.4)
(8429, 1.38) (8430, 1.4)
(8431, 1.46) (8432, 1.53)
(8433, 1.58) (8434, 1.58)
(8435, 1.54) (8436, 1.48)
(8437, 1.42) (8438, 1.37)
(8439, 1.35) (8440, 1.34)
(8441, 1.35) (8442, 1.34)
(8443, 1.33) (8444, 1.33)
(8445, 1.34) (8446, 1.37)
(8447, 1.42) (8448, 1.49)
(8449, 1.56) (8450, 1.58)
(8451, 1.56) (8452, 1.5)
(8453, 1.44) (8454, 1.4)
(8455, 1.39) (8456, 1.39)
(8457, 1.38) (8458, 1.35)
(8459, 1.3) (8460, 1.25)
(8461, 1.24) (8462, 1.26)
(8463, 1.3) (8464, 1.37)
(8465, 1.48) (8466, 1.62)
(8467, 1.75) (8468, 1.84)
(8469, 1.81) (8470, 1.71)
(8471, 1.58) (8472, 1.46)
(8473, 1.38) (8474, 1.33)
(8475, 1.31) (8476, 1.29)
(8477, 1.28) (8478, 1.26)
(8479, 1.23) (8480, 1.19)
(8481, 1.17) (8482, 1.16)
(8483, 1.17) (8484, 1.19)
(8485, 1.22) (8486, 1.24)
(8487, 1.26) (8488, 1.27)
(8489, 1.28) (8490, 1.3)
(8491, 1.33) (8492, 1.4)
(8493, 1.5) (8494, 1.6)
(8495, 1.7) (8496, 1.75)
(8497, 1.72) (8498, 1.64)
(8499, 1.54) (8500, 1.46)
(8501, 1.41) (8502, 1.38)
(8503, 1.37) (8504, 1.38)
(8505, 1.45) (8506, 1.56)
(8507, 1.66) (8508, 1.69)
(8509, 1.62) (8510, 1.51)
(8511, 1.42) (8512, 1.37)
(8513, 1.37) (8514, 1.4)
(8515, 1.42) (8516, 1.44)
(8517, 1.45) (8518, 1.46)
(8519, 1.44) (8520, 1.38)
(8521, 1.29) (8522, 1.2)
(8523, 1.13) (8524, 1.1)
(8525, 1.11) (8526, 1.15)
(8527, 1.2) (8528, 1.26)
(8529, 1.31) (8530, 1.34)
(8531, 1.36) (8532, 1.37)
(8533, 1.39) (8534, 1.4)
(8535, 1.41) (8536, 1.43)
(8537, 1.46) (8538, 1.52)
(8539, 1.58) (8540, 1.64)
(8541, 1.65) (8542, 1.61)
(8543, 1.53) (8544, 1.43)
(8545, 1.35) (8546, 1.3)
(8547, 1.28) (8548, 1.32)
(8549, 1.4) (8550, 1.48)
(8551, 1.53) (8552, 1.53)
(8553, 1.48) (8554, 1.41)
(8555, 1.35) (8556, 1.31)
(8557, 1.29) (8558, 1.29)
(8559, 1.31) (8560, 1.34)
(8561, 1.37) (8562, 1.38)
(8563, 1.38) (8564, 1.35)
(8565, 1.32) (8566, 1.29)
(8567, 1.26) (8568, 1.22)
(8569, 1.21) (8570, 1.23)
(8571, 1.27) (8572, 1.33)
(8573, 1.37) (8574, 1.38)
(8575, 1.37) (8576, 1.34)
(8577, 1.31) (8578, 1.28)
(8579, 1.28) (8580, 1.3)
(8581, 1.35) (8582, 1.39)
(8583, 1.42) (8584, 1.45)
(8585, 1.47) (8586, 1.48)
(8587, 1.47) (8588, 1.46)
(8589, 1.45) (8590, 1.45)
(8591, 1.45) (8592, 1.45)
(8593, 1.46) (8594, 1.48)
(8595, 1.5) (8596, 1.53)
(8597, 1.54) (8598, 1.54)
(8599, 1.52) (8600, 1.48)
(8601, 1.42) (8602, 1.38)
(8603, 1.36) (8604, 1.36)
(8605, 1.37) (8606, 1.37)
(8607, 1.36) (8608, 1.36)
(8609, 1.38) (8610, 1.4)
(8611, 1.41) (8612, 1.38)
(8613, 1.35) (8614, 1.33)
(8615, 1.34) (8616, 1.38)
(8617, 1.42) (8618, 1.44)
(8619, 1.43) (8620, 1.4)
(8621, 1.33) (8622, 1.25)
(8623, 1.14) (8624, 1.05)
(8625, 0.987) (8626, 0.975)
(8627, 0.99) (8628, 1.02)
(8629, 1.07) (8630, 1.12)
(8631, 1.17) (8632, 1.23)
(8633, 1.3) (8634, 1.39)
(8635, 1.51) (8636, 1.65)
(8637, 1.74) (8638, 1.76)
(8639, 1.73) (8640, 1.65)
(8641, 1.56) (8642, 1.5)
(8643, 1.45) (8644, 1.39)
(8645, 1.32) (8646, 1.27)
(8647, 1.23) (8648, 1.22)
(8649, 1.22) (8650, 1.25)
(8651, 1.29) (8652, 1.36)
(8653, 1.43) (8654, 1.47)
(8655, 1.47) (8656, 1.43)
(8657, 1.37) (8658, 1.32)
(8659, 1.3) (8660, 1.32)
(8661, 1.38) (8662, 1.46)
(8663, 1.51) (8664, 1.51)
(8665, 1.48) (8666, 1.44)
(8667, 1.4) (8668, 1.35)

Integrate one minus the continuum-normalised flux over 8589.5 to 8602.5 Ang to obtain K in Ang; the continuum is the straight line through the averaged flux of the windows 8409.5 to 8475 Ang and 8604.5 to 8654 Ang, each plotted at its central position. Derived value -1.14 Ang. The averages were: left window 1.43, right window 1.34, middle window 1.48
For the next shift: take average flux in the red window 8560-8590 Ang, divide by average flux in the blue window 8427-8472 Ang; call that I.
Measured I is 0.93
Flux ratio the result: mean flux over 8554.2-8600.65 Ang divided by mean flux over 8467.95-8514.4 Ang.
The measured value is 0.97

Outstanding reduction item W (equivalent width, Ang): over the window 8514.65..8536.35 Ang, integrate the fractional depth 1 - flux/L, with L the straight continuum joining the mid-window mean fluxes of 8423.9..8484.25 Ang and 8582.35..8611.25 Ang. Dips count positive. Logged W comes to 1.7 Ang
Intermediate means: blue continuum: 1.42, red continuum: 1.44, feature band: 1.32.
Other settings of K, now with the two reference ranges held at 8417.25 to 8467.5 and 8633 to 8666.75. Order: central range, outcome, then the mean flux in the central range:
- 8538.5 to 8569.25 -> 0.80 Ang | 1.39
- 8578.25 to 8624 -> 0.99 Ang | 1.4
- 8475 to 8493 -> 2.17 Ang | 1.26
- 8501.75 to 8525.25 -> 0.46 Ang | 1.4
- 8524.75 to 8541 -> 0.55 Ang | 1.38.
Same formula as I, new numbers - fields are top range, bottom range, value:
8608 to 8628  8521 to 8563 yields 0.93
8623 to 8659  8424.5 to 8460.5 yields 0.94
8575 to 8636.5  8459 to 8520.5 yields 0.95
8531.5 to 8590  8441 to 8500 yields 0.98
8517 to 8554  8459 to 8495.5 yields 1.00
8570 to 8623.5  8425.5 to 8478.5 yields 0.97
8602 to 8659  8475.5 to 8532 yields 0.98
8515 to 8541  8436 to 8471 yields 0.94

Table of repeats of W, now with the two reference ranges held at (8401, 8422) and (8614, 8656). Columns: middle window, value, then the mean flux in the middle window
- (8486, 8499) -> -1.2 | 1.47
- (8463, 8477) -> -1.7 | 1.52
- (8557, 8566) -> 0.1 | 1.34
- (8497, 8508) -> -1.3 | 1.5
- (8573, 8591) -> -0.7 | 1.39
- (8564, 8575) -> 0.4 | 1.29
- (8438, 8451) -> -0.5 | 1.41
